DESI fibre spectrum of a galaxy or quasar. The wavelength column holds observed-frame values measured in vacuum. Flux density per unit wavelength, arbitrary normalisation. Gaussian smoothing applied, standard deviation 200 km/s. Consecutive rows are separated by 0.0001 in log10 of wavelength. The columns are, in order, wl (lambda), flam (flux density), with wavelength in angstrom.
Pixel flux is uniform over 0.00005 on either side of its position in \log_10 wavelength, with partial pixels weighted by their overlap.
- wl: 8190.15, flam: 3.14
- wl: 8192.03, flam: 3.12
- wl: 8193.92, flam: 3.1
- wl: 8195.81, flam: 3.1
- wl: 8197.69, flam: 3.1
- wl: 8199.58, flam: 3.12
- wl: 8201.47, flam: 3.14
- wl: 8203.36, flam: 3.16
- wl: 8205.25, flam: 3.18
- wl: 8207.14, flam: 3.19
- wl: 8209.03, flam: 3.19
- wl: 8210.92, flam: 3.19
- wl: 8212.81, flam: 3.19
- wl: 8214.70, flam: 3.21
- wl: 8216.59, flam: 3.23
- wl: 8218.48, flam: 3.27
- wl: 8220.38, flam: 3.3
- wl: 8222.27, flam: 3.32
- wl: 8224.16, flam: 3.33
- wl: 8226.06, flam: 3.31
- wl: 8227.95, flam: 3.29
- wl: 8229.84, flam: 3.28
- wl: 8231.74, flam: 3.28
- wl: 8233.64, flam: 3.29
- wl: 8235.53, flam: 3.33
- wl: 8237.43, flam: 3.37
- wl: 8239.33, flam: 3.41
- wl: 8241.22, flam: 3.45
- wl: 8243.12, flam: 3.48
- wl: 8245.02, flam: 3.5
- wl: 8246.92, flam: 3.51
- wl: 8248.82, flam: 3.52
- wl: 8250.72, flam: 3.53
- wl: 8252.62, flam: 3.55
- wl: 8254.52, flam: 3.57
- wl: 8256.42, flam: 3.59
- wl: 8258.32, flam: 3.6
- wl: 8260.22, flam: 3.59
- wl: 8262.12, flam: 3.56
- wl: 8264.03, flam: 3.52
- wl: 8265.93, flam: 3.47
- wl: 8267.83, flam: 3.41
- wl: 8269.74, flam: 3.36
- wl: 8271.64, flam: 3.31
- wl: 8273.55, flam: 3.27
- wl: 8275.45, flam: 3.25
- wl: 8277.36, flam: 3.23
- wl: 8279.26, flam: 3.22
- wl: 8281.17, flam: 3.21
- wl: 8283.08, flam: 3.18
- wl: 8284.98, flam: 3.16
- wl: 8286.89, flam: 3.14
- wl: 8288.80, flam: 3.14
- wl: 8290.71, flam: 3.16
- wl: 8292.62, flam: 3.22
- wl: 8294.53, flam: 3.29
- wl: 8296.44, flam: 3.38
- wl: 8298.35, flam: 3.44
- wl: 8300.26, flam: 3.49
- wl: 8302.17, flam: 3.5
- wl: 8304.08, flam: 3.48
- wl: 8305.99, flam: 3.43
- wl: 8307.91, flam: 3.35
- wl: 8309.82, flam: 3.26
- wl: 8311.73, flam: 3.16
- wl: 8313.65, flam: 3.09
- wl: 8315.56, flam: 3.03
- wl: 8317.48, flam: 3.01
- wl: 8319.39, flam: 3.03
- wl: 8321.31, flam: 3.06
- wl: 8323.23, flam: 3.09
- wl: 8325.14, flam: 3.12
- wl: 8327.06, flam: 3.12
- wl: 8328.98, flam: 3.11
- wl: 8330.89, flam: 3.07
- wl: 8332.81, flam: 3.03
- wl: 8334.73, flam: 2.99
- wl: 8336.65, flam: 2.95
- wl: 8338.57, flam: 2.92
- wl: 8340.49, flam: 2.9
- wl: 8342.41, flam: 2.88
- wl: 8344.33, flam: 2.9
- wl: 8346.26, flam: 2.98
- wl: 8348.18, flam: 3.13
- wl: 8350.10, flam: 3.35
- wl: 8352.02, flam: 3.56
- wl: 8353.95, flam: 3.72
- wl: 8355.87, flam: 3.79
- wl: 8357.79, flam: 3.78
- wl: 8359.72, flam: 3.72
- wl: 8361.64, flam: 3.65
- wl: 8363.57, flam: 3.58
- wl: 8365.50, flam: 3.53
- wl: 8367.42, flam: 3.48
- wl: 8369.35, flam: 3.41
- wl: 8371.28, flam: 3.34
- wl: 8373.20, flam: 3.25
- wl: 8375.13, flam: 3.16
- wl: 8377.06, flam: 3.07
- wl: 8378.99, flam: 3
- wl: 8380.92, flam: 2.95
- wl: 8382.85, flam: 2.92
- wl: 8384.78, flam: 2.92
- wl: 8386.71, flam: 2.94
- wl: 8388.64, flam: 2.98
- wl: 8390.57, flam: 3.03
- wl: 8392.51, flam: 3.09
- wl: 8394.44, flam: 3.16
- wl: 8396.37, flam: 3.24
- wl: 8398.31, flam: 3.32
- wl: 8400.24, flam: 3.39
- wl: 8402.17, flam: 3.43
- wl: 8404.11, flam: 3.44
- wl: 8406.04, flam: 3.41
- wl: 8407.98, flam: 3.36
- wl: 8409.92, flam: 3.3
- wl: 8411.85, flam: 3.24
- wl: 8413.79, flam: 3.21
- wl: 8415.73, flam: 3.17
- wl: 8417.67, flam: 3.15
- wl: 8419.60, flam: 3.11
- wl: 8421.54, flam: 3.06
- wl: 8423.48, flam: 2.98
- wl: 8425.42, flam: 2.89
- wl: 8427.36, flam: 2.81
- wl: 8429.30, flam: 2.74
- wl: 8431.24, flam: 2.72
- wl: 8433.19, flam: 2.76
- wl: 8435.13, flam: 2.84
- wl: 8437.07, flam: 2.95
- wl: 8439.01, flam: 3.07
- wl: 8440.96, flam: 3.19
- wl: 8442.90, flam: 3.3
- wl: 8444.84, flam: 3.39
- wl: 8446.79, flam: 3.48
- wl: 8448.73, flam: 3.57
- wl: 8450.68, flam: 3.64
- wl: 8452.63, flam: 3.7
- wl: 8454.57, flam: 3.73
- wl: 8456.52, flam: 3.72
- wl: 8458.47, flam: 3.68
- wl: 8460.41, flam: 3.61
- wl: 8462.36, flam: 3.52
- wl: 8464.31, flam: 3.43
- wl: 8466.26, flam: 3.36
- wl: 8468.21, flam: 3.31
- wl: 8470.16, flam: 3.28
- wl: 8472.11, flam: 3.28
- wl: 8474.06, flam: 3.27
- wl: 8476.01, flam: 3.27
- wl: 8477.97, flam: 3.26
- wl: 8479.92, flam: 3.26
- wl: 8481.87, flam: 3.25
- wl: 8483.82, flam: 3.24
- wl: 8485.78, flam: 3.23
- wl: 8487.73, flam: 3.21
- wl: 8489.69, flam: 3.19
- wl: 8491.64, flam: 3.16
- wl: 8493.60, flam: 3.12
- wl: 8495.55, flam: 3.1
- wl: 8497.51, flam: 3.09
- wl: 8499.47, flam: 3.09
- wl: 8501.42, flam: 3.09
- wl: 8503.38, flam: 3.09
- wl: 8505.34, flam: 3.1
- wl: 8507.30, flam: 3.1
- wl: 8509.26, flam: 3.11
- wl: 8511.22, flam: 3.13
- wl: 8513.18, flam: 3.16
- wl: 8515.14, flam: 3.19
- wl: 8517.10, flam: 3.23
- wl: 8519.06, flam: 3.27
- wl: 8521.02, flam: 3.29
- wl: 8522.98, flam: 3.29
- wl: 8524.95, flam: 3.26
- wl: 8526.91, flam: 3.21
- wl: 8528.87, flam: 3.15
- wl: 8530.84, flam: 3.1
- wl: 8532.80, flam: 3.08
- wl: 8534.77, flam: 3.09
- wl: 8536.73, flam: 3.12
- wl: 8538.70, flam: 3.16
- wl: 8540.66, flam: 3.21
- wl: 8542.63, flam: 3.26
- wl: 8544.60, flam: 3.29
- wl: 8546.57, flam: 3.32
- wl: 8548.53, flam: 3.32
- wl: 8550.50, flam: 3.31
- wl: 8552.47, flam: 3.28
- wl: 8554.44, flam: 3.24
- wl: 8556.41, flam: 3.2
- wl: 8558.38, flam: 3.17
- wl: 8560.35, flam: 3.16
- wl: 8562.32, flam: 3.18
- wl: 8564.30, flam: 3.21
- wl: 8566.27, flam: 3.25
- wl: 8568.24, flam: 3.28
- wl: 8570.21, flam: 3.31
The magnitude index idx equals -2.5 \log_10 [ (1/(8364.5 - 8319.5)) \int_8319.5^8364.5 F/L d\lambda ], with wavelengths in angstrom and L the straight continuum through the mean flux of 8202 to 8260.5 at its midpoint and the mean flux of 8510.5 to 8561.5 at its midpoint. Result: 0.024 mag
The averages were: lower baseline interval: 3.36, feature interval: 3.23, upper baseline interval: 3.21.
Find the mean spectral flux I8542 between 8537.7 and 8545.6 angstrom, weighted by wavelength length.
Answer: 3.23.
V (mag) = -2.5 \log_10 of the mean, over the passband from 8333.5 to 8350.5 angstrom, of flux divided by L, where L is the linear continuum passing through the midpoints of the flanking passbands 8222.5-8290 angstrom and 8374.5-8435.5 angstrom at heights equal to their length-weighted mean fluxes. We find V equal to 0.08 mag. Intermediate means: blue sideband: 3.38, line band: 2.99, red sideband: 3.09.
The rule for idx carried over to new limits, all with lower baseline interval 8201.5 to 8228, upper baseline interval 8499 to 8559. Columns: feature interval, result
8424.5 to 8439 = 0.13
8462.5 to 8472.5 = -0.05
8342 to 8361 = -0.06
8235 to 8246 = -0.06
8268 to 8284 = -0.01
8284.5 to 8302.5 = -0.02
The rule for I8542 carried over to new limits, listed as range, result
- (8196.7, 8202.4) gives 3.12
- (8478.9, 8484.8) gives 3.25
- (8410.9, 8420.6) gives 3.18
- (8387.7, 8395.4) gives 3.06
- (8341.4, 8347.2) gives 2.92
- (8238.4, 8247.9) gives 3.47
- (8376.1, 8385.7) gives 2.97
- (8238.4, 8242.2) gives 3.44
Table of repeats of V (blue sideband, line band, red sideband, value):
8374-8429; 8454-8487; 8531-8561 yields -0.07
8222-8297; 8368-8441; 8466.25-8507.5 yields 0.05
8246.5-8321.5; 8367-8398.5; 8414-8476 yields 0.05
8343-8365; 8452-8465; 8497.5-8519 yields -0.12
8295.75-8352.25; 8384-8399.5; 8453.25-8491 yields 0.06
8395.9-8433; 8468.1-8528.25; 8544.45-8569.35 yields 0.00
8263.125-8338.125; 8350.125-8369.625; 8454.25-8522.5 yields -0.12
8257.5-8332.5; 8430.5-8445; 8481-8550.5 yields 0.07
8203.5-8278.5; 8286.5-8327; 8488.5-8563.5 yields 0.03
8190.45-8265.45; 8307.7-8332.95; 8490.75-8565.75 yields 0.06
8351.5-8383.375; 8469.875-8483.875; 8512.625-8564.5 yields 0.01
